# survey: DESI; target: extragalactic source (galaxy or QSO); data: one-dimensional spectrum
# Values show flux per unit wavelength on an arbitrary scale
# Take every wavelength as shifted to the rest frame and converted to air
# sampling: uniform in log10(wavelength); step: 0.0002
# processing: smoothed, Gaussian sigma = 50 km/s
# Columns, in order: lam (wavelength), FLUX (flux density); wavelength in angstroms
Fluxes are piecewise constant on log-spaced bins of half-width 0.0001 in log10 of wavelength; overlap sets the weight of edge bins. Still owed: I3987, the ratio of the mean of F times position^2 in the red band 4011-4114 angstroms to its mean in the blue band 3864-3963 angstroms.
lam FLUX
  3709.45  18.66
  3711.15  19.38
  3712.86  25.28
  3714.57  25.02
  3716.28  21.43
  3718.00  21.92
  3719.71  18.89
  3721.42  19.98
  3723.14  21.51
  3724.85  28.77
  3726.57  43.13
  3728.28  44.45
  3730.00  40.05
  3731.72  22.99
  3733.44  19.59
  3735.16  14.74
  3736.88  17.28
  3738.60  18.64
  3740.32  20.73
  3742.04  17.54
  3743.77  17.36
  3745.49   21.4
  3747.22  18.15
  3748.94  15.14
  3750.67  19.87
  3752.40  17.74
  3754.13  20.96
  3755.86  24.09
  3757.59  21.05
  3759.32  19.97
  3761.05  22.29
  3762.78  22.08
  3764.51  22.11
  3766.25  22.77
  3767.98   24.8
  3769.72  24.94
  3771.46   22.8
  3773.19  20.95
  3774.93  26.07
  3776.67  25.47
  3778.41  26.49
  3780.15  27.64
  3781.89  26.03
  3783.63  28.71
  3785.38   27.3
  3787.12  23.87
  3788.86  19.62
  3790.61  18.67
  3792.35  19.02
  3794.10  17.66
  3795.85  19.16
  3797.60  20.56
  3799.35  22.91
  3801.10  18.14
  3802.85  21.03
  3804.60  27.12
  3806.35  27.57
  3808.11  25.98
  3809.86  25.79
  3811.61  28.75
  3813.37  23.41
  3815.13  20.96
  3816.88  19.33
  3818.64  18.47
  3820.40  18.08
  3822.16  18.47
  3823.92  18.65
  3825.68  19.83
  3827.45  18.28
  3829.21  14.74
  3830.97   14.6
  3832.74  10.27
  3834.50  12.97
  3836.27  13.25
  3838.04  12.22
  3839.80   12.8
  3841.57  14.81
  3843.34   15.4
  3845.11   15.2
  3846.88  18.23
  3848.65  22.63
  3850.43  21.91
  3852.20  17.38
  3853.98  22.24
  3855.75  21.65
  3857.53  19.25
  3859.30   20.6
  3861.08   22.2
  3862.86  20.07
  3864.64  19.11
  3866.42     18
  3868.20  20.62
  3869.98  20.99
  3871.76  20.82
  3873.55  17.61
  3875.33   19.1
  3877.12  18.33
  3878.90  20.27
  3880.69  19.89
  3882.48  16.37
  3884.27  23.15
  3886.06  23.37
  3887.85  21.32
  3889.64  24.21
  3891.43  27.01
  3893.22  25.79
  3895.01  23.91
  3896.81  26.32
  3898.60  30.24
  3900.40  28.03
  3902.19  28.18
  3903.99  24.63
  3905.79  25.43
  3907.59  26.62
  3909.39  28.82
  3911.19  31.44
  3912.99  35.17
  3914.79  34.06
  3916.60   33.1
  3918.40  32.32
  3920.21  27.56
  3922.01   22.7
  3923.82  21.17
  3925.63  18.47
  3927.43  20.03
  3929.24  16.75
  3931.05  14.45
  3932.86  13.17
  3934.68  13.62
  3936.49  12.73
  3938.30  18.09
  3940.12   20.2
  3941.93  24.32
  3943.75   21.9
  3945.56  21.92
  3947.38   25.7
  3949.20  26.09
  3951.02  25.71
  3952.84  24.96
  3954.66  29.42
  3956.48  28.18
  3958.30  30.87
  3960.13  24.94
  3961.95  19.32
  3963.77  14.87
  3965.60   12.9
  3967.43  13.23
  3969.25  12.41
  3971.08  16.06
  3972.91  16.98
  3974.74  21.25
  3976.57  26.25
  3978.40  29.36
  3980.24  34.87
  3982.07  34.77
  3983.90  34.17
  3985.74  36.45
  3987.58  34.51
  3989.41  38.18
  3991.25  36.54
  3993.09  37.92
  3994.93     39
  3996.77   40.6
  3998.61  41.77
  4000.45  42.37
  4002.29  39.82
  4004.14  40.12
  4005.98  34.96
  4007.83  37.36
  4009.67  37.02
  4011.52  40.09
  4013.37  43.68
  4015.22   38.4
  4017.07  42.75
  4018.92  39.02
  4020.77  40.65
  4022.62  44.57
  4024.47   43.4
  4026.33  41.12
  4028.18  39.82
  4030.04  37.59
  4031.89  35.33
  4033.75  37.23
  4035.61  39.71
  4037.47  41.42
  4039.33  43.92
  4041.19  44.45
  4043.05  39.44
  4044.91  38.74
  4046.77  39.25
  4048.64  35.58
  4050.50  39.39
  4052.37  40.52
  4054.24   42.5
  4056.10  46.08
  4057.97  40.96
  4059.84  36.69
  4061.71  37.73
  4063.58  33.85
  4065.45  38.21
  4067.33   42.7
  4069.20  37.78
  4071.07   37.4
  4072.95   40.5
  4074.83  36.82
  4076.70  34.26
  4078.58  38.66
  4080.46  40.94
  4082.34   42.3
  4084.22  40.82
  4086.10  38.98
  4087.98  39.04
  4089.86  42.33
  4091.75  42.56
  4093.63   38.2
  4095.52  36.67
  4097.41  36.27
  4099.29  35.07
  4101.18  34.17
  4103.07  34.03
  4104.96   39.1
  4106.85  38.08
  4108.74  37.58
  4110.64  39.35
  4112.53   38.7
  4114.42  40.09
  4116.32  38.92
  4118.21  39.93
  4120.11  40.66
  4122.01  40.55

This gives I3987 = 1.81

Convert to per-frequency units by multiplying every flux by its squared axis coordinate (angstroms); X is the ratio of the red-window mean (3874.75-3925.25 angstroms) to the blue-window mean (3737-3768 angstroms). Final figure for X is 1.4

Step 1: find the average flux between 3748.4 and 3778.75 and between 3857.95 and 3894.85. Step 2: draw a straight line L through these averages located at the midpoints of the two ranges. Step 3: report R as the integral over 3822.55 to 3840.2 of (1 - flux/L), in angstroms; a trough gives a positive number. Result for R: 5.4 angstroms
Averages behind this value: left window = 22.2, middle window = 14.9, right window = 21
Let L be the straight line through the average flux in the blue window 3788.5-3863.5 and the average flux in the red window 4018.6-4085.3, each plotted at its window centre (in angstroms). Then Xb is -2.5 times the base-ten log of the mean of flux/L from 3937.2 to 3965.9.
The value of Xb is 0.30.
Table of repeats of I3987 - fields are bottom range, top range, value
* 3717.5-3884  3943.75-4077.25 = 1.84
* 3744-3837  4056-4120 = 2.12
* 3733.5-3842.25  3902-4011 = 1.45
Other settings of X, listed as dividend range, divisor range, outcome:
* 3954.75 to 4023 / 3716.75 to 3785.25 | 1.57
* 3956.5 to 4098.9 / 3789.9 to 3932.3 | 1.83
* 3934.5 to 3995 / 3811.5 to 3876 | 1.46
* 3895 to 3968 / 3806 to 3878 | 1.31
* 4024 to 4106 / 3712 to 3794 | 1.98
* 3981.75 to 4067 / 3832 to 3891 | 2.27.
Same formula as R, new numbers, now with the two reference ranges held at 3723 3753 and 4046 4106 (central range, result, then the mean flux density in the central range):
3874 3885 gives 3.8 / 19.4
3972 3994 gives 1.8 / 31.8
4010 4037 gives -2.9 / 40.2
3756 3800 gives 3.9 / 22.9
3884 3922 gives 4.0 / 27.6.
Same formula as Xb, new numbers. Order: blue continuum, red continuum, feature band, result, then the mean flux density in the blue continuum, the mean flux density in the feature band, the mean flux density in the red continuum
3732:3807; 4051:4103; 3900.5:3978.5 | 0.33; 21.6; 22.9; 38.9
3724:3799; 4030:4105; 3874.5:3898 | 0.30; 23.1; 22.3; 39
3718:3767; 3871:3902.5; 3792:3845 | 0.20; 22.6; 18.9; 22.9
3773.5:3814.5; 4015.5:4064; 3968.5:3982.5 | 0.45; 23.7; 23.8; 40.1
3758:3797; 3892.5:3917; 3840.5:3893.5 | 0.32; 23.1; 20.2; 28.6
